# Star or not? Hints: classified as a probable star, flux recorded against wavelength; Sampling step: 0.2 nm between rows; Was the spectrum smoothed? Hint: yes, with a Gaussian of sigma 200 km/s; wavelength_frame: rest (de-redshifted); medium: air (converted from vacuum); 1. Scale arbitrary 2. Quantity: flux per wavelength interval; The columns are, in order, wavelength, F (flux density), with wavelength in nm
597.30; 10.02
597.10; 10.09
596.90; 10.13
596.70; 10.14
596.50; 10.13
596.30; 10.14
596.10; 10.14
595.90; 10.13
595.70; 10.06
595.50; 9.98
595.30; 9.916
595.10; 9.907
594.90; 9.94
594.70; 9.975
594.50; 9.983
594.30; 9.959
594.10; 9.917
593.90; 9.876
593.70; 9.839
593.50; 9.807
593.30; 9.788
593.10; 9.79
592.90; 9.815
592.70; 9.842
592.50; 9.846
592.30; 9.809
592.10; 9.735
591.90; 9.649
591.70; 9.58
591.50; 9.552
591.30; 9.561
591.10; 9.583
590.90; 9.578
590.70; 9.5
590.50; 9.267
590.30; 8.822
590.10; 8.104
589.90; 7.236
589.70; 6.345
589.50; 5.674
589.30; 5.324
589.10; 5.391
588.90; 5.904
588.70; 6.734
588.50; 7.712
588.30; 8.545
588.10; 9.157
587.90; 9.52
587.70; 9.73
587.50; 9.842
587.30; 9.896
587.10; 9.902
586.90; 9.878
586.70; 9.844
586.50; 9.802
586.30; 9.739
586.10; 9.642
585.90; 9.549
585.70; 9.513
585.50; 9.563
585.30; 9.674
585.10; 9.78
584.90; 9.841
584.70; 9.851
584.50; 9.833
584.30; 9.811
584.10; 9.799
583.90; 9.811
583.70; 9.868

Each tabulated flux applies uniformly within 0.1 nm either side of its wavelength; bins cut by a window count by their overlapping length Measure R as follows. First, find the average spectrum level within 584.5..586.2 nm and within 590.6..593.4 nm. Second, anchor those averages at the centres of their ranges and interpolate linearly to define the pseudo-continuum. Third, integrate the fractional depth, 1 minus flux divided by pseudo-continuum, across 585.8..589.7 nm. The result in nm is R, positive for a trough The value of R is 0.494 nm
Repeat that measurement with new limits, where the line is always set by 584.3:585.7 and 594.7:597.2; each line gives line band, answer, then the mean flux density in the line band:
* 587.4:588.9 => 0.19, 8.56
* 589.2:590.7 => 0.38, 7.4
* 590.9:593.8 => 0.07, 9.72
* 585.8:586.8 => 0.01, 9.72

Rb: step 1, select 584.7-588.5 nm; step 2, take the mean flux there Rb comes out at 9.59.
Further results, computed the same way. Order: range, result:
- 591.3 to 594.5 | 9.79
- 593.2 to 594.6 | 9.88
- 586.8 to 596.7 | 9.16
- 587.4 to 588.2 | 9.56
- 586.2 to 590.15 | 8.22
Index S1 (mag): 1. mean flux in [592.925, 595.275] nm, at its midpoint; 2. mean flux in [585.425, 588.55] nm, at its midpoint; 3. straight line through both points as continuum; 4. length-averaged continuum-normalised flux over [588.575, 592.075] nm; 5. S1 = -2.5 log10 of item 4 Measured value 0.21 mag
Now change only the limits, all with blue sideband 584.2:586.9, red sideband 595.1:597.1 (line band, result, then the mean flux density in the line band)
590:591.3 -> 0.08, 9.17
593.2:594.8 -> 0.01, 9.89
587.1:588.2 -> 0.02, 9.65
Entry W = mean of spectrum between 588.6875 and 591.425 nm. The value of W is 7.69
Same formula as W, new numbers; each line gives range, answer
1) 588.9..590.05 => 6.08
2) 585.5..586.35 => 9.6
